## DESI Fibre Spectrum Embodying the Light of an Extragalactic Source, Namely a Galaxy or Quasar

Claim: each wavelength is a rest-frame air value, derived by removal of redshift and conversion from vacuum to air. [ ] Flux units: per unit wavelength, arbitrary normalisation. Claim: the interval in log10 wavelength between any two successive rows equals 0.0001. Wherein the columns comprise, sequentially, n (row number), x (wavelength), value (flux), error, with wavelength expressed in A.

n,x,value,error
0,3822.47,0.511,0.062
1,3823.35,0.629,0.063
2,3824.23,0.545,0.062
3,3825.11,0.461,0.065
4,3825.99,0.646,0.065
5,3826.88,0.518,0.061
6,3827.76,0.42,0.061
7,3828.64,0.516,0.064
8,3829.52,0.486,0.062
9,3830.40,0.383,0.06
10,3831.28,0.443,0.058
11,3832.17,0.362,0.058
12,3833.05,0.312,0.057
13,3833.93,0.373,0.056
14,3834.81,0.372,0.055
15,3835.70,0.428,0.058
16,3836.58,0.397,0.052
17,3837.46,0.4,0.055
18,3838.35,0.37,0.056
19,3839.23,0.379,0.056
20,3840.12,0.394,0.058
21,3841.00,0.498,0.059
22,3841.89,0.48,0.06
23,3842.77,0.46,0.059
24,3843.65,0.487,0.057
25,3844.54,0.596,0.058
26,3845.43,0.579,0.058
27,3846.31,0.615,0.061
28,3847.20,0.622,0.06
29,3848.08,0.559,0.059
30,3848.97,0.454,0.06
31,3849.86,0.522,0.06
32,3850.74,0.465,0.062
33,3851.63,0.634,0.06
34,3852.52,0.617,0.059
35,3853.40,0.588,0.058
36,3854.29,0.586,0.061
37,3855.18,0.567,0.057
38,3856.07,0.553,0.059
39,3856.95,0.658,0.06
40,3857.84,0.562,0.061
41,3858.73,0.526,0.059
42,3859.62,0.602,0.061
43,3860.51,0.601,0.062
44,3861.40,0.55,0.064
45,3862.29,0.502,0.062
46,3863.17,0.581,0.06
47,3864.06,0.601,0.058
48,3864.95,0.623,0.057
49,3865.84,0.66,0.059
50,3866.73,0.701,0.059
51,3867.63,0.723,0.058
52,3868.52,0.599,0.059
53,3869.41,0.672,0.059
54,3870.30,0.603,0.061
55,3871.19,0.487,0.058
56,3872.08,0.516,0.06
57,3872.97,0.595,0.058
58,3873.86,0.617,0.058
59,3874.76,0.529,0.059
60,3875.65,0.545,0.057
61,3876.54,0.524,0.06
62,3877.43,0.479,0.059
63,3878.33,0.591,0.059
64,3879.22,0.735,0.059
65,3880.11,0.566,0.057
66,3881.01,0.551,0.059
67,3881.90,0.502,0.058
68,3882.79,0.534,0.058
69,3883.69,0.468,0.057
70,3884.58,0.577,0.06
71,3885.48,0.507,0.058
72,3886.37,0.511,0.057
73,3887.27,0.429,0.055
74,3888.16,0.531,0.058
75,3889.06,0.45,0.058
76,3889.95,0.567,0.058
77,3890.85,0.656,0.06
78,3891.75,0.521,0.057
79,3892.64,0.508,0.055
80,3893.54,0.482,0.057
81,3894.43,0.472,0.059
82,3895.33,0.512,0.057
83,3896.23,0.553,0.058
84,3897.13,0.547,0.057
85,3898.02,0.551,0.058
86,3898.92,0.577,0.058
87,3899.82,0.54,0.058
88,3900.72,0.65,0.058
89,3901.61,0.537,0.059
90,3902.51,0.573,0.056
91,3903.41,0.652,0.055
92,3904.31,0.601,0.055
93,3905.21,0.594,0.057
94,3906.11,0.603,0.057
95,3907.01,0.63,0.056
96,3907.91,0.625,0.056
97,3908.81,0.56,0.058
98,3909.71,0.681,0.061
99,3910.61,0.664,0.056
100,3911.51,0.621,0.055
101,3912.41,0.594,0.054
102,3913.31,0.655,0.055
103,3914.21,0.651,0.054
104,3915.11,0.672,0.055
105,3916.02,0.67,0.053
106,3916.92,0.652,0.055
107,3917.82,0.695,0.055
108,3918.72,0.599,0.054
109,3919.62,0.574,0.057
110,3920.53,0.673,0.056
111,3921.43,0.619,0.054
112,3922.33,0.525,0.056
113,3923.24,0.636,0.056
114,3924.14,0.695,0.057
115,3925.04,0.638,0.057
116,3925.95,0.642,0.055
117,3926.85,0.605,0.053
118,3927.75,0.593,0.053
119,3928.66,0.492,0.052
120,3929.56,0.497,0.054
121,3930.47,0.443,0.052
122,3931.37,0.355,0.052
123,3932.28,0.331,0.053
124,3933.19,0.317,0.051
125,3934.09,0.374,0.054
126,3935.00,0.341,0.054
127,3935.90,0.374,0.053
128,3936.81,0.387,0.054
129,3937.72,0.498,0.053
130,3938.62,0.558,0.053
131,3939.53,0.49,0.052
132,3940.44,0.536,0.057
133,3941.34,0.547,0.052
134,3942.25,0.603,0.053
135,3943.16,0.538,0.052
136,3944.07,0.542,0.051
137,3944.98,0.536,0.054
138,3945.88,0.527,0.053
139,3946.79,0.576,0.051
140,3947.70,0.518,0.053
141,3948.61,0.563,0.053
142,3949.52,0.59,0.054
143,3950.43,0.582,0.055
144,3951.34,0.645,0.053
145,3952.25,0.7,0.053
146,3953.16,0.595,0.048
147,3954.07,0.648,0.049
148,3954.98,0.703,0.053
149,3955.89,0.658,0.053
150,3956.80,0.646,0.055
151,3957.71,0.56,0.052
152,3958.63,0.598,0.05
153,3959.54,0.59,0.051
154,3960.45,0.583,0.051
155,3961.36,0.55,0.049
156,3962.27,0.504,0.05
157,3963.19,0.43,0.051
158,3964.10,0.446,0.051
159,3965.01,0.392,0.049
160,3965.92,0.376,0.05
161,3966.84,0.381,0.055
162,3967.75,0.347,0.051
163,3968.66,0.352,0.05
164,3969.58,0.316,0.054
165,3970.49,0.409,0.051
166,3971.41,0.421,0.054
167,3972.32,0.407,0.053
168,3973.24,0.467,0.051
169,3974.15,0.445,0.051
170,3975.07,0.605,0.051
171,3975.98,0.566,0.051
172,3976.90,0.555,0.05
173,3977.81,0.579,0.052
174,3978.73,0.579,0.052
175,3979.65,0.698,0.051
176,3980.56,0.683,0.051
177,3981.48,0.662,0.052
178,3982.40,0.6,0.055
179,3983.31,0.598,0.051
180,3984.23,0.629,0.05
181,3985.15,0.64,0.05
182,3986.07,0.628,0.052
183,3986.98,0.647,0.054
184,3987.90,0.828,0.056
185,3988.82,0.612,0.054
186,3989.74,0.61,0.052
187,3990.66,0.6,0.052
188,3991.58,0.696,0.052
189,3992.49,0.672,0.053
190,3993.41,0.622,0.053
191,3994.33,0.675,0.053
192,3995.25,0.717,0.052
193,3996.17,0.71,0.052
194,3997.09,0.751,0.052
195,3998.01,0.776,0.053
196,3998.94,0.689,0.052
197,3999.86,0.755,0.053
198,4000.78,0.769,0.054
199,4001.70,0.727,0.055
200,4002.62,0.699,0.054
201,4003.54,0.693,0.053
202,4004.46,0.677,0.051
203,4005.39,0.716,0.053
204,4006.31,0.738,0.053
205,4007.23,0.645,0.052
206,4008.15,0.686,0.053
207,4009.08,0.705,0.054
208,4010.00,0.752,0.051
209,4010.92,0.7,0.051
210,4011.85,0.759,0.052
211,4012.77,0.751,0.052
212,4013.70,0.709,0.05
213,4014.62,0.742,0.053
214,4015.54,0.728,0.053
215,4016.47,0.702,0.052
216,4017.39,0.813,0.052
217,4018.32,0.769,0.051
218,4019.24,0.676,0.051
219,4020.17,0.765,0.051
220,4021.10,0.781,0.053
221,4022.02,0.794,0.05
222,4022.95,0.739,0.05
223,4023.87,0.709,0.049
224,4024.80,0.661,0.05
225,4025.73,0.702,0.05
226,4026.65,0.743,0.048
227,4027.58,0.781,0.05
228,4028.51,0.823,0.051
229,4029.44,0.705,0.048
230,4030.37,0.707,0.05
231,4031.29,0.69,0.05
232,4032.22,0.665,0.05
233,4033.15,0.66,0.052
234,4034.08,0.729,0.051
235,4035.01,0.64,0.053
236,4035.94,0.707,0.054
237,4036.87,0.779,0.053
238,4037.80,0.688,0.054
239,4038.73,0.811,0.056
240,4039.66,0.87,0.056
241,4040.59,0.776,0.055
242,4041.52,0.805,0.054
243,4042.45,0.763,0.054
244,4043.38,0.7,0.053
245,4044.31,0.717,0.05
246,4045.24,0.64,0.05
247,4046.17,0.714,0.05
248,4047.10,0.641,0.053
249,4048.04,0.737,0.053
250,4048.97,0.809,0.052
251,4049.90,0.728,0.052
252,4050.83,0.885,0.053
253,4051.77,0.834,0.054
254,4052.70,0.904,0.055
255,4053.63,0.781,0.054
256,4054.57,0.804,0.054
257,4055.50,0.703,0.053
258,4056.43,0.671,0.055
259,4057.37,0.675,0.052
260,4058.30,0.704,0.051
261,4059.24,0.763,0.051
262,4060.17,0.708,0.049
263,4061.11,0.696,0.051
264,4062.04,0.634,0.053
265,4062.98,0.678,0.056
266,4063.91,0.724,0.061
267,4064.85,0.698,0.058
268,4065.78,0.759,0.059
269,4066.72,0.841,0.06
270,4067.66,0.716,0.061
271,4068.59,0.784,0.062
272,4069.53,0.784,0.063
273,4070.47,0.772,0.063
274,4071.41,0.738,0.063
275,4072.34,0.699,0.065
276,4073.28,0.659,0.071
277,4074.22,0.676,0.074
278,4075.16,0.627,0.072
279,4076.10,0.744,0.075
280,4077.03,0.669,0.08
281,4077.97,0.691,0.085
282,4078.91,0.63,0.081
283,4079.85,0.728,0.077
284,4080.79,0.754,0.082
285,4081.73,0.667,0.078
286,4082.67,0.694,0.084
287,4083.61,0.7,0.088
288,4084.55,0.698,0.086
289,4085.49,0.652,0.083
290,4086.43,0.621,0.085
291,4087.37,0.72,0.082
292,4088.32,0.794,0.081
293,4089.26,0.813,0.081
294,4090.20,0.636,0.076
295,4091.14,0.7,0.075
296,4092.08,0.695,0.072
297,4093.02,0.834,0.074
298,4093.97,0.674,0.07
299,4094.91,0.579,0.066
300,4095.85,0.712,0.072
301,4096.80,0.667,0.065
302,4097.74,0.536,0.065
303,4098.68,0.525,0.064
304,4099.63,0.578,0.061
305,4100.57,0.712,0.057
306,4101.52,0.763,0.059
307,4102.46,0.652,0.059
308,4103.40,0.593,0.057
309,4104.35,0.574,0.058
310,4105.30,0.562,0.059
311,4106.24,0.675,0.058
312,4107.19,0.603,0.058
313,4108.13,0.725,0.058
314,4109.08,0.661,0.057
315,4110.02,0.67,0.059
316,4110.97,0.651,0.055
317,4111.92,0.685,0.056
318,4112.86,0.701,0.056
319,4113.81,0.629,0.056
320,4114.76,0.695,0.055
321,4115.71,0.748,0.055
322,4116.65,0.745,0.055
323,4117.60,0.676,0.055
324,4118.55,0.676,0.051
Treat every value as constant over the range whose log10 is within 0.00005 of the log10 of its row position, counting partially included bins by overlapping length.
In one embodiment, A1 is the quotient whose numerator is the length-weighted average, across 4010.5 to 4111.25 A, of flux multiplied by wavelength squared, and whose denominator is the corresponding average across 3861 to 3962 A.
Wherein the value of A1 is 1.4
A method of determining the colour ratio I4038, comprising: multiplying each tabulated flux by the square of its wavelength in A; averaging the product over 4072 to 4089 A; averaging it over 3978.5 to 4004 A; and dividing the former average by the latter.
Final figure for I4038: 1.07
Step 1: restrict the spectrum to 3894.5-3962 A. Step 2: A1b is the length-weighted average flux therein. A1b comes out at 0.57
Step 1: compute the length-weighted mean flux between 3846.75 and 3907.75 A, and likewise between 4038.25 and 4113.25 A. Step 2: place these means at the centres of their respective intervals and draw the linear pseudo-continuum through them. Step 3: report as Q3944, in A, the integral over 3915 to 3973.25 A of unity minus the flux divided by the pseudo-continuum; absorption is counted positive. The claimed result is 8.1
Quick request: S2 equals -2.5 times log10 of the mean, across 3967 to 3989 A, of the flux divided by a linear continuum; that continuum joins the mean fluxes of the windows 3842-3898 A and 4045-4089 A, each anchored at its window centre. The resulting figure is 0.18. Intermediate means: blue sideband 0.56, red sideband 0.723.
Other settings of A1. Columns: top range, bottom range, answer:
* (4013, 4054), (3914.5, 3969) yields 1.45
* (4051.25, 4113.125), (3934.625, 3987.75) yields 1.37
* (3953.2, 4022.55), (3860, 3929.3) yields 1.13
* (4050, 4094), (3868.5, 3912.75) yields 1.41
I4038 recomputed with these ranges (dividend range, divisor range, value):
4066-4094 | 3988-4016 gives 1.05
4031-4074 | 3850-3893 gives 1.42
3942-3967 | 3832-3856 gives 1.21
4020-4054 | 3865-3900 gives 1.45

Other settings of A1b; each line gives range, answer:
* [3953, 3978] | 0.503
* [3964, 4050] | 0.666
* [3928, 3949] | 0.477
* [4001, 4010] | 0.703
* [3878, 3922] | 0.581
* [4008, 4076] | 0.734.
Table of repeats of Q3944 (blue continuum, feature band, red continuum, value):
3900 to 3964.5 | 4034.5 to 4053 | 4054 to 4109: -2.69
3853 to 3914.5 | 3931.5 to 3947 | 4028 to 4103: 3.69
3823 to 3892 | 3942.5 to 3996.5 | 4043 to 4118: 4.22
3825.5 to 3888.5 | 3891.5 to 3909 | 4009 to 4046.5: 0.52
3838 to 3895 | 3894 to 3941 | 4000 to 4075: 3.40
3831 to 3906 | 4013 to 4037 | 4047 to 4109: -2.39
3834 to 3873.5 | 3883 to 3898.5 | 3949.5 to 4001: 1.02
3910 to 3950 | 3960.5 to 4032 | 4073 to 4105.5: -4.49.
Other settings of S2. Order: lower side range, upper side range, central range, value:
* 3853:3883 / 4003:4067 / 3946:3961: 0.09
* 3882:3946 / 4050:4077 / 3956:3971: 0.28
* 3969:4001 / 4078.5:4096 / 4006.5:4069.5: -0.12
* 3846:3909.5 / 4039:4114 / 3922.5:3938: 0.24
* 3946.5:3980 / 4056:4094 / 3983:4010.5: -0.18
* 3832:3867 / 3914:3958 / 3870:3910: -0.03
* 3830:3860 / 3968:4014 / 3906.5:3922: -0.13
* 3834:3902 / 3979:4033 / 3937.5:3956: 0.10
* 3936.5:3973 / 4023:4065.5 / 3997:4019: -0.13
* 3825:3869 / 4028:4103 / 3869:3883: -0.04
